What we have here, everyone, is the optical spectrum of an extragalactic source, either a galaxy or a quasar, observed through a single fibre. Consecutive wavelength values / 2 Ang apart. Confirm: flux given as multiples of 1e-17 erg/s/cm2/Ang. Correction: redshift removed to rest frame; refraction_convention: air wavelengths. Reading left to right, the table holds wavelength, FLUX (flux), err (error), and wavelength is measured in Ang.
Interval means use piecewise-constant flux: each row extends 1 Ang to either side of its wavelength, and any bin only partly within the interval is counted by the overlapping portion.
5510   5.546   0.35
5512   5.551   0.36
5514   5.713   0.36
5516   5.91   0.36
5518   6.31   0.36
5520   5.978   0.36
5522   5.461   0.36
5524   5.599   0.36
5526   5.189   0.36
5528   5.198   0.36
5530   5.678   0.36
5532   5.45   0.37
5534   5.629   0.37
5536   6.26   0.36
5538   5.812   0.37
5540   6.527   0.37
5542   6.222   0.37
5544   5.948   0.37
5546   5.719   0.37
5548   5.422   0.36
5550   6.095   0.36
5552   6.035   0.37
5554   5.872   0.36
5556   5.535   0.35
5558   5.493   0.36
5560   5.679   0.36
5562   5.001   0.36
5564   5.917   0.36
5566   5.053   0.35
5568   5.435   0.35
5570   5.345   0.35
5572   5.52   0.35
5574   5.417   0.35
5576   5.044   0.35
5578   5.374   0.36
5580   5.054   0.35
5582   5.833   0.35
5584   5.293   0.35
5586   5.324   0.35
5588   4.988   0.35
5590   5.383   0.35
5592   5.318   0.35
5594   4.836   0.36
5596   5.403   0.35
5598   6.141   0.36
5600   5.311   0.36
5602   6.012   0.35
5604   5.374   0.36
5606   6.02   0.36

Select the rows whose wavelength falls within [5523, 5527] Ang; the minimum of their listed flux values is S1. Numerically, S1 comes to 5.189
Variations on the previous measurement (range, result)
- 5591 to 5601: 4.836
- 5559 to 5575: 5.001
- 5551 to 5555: 5.872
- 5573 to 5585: 5.044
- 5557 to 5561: 5.493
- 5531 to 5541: 5.45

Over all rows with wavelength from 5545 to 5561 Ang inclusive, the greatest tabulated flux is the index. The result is 6.095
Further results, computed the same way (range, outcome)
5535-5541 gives 6.527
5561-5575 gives 5.917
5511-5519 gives 6.31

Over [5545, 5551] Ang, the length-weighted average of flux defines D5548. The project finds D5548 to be 5.75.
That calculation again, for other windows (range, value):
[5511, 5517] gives 5.72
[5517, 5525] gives 5.84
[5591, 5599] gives 5.42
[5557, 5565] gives 5.52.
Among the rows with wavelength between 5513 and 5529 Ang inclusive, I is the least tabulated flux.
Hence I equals 5.189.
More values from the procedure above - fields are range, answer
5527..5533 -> 5.198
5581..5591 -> 4.988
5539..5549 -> 5.422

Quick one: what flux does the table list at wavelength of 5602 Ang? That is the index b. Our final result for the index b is 6.012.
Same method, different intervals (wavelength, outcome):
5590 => 5.383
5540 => 6.527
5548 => 5.422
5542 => 6.222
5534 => 5.629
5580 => 5.054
